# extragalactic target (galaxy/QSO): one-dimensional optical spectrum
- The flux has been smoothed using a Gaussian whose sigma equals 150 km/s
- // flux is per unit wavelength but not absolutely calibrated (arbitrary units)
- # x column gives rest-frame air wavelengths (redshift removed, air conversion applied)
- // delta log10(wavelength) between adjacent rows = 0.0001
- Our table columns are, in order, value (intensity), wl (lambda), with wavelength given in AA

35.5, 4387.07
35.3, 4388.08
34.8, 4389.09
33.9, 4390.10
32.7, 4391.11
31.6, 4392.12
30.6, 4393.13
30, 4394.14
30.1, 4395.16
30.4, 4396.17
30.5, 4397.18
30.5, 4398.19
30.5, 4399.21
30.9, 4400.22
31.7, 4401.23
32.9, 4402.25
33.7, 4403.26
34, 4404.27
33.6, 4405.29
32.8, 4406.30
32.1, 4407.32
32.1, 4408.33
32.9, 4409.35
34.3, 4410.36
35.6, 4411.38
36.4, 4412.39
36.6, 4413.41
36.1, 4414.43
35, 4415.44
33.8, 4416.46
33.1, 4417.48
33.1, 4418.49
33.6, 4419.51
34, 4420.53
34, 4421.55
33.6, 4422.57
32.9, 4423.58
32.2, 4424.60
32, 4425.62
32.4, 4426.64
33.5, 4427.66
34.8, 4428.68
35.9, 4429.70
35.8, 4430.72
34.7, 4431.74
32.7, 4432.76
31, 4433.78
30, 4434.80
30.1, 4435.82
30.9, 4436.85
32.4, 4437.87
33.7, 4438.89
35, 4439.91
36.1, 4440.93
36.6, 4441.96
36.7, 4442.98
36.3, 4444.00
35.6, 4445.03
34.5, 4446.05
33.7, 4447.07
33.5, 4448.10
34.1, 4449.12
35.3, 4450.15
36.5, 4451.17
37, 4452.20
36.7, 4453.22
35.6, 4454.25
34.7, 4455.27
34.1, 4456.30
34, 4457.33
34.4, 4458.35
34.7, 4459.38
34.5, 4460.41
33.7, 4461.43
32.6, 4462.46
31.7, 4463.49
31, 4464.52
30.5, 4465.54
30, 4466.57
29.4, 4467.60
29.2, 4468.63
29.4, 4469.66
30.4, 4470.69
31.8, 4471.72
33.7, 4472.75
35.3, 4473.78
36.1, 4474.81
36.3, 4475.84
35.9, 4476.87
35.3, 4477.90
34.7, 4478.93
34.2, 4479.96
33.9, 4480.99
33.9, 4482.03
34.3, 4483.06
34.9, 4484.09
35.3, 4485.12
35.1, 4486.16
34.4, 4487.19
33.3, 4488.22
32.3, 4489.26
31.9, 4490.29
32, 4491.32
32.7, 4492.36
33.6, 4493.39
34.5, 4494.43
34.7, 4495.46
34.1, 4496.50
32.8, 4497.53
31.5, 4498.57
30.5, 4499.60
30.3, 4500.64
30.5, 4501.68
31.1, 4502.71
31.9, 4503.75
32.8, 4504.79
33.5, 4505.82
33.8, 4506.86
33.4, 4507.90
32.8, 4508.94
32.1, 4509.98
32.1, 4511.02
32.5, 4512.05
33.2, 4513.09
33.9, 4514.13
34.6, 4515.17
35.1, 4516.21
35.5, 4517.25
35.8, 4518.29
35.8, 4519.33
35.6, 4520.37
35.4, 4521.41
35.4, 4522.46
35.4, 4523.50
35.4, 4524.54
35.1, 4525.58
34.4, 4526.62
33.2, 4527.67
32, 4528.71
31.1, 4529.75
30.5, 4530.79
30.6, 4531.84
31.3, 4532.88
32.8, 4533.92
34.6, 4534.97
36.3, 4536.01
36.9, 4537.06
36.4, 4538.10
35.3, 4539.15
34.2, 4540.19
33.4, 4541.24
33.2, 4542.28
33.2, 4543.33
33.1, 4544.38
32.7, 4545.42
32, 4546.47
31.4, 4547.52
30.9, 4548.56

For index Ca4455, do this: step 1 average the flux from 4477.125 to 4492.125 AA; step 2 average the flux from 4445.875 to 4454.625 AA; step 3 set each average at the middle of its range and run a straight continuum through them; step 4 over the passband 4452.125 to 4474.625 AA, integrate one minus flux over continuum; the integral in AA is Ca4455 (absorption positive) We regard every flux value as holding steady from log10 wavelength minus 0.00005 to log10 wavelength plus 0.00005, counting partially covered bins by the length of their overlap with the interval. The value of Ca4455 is 1.20 AA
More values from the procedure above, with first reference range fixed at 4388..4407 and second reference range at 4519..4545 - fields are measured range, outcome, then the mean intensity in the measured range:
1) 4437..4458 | -1.4 AA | 35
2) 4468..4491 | -0.3 AA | 33.7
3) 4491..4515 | 0.7 AA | 32.7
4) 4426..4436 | -0.2 AA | 33.2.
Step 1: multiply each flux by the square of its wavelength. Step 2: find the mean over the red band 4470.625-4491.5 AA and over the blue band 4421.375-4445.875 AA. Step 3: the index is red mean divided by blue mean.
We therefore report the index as 1.04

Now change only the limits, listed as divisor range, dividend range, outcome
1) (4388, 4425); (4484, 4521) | 1.05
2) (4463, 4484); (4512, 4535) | 1.05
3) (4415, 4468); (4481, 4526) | 1.02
